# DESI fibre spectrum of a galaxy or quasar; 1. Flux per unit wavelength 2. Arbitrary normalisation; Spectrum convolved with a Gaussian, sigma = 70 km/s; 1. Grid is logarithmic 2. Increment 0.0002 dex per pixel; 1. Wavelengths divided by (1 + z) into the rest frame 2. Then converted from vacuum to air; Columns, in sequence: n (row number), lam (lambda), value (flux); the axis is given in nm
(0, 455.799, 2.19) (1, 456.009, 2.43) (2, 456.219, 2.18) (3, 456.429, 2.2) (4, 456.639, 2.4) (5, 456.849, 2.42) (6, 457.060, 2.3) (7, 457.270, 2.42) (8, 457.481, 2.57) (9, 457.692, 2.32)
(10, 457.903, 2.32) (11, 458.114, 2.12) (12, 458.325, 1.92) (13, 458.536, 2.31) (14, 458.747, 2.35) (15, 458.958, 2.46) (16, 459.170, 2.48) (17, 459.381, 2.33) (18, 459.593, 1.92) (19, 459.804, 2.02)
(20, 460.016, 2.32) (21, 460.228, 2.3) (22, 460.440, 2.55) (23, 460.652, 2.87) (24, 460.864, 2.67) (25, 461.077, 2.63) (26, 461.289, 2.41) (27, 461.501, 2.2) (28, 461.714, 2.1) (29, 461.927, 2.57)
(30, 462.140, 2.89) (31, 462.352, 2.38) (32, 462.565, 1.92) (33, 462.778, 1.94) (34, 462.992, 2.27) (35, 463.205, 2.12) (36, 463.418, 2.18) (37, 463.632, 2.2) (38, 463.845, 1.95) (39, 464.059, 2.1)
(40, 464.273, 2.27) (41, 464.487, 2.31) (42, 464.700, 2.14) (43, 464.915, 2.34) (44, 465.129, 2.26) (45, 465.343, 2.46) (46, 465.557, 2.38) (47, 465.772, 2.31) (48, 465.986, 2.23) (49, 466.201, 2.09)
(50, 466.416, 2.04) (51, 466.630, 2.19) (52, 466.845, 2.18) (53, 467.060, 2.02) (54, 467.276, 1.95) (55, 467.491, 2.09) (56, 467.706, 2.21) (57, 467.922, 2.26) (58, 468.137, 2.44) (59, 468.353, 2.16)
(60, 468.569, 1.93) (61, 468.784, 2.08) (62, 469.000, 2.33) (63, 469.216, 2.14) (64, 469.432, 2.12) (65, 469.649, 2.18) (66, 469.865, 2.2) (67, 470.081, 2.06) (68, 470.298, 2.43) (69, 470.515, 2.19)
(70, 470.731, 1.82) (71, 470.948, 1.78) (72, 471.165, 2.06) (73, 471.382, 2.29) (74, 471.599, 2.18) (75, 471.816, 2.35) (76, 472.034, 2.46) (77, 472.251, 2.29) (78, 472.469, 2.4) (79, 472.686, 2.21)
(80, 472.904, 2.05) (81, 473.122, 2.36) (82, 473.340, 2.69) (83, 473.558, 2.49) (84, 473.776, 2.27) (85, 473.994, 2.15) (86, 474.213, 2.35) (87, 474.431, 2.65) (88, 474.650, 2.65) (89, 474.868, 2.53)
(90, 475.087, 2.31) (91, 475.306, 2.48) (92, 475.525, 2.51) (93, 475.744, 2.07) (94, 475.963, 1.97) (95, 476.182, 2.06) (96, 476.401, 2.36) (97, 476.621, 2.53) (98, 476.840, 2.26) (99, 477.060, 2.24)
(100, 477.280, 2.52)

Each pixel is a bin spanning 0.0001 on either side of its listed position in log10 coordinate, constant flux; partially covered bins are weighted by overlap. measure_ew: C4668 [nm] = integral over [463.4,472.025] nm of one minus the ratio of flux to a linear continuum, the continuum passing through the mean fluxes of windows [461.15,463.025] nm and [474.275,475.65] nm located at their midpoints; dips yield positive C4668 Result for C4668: 0.79 nm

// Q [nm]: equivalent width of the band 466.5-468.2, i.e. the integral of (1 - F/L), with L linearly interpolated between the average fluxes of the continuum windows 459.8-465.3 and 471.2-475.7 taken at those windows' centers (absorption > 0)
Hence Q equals 0.131 nm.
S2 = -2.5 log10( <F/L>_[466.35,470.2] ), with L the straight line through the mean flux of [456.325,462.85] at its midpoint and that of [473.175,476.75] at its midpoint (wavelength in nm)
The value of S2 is 0.105 mag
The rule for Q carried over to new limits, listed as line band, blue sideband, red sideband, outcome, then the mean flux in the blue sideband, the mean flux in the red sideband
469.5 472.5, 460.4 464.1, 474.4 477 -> 0.20 nm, 2.33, 2.35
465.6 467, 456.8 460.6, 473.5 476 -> 0.10 nm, 2.31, 2.38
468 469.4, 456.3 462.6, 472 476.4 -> 0.10 nm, 2.36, 2.35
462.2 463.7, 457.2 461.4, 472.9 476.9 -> 0.13 nm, 2.36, 2.36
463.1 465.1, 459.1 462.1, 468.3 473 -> 0.11 nm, 2.39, 2.17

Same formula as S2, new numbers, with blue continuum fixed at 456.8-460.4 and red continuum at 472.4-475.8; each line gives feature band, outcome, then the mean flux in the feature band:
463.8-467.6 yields 0.07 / 2.19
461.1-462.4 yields -0.06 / 2.44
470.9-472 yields 0.10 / 2.17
